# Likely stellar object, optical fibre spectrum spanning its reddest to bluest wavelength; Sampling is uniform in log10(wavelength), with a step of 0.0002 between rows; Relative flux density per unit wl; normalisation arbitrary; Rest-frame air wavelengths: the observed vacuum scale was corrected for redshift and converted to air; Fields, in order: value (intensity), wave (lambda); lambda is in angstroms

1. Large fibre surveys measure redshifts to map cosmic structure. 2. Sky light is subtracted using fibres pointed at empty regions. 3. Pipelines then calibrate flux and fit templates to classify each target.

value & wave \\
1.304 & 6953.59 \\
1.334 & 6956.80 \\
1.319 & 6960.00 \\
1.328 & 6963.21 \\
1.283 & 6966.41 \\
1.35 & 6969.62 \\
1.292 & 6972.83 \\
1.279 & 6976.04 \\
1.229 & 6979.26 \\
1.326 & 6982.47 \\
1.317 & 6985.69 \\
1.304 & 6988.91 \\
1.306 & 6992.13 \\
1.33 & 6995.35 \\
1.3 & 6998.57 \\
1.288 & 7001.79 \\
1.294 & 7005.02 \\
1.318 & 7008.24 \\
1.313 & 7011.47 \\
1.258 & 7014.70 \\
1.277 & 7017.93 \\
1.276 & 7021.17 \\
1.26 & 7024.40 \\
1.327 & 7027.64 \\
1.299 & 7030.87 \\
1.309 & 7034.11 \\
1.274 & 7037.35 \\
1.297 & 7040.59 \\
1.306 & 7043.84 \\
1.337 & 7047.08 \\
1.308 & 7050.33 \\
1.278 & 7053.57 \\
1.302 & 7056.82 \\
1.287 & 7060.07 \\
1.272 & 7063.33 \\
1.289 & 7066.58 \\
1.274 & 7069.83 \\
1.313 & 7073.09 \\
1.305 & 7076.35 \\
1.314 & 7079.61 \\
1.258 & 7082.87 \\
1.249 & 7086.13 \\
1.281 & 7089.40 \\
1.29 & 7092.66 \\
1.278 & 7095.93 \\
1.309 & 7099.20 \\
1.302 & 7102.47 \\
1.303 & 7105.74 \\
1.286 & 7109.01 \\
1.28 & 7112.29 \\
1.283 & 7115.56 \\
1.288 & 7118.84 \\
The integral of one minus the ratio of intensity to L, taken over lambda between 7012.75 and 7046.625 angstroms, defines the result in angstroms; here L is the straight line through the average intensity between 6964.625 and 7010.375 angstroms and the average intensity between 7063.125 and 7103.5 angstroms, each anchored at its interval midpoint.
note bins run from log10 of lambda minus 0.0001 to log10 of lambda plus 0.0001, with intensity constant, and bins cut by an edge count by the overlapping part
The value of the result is 0.1 angstroms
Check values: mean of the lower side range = 1.3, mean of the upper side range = 1.29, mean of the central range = 1.29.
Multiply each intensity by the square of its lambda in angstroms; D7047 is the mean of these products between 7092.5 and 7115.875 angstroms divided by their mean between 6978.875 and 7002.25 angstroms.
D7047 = 1.02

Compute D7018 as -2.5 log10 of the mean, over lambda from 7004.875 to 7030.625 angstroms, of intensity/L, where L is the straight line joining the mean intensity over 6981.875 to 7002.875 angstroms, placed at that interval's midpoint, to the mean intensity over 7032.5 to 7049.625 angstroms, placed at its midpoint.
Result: 0.01 mag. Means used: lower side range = 1.31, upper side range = 1.3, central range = 1.29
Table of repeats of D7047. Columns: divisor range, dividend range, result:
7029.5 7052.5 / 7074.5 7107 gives 1.00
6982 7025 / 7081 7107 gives 1.02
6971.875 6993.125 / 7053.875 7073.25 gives 1.02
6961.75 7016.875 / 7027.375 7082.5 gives 1.02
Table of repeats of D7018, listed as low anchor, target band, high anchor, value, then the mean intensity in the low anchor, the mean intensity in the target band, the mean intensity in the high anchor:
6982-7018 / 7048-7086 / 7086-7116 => 0.00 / 1.3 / 1.29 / 1.29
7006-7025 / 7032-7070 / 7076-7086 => -0.01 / 1.29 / 1.3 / 1.28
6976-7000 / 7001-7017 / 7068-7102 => 0.00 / 1.3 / 1.29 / 1.29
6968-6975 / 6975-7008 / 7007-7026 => 0.00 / 1.32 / 1.3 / 1.28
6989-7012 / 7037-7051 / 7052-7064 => -0.01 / 1.31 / 1.31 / 1.28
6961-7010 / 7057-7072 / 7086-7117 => 0.01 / 1.3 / 1.28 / 1.29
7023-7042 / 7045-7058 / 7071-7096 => -0.01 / 1.29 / 1.31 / 1.29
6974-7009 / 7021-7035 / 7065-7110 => 0.00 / 1.3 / 1.3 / 1.29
